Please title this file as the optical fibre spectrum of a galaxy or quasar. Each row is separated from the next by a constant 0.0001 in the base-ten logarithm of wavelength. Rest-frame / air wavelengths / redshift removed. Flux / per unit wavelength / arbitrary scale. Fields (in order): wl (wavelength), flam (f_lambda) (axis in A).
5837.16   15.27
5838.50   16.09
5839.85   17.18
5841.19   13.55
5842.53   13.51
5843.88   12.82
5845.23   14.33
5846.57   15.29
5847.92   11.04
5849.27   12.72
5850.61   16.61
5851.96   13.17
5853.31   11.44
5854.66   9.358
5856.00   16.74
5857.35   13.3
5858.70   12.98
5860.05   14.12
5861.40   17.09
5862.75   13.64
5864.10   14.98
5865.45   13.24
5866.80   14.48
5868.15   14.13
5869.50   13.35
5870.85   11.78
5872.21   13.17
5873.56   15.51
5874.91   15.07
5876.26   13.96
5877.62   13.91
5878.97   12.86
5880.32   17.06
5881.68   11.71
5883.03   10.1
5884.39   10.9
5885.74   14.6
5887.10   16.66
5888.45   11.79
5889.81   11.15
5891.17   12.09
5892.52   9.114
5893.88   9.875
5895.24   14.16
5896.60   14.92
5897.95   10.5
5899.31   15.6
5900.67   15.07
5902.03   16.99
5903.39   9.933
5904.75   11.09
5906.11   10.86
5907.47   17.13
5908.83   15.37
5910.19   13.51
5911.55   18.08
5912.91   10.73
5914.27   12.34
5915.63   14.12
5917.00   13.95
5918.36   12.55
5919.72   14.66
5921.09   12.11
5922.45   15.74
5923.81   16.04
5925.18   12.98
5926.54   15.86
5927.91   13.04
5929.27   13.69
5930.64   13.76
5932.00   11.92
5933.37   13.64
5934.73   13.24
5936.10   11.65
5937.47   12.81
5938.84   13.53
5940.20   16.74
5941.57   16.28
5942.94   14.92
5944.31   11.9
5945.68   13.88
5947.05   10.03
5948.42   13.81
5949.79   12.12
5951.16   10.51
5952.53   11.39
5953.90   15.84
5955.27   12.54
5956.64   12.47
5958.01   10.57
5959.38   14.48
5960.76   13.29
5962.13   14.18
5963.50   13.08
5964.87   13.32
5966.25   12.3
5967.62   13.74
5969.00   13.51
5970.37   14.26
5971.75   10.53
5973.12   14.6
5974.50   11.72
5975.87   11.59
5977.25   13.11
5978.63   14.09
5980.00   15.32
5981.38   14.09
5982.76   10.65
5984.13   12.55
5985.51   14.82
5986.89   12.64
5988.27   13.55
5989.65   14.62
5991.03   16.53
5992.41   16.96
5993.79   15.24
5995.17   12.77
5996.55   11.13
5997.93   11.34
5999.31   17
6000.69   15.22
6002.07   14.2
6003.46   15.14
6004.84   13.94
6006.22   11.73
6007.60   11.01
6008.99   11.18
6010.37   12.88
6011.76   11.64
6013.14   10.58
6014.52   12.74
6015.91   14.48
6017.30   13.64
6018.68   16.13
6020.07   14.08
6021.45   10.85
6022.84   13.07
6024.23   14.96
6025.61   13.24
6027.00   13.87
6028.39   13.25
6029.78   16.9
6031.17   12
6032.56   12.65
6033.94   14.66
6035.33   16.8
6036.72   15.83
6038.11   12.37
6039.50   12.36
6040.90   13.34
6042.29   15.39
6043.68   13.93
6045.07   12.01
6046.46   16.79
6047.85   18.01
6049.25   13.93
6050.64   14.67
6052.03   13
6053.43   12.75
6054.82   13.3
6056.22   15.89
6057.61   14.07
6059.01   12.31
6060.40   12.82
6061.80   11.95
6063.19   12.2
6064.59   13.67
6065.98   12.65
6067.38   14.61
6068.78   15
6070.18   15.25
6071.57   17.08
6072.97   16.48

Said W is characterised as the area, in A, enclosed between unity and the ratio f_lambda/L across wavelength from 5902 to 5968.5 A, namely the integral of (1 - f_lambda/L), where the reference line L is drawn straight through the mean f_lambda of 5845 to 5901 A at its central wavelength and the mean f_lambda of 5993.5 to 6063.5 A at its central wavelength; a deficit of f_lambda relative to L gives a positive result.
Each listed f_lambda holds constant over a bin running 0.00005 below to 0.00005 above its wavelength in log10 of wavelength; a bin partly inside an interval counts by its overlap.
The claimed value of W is 0.4 A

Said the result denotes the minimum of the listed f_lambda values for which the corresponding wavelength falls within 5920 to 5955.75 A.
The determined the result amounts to 10.03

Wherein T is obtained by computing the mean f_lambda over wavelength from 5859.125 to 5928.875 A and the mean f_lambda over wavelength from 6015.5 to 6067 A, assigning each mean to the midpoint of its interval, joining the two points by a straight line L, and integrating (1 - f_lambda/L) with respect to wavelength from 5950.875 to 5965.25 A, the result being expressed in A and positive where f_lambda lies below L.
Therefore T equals 0.8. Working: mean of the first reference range 13.6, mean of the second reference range 13.9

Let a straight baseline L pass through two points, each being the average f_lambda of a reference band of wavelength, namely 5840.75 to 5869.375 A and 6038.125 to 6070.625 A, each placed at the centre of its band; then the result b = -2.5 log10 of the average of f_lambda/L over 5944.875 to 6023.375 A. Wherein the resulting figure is 0.05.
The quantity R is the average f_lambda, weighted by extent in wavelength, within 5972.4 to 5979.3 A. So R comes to 13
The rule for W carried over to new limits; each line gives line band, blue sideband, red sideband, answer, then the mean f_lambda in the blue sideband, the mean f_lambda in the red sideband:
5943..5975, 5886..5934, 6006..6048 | 1.62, 13.5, 13.6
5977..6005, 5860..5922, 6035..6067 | -0.66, 13.5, 13.9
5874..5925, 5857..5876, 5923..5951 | 1.48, 14.1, 13.5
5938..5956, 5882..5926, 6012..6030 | 0.04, 13.3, 13.5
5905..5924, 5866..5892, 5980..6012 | -0.77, 13.4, 13.6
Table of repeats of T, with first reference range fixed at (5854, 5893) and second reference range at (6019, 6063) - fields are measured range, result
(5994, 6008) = 0.34 A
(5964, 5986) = 0.96 A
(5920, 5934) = -0.33 A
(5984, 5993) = -0.56 A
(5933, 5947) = -0.07 A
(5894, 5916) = -0.24 A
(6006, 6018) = 1.38 A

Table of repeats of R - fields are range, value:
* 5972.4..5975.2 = 13.1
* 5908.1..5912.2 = 15.7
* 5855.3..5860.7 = 14.3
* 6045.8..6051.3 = 15.8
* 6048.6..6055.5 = 13.5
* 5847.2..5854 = 13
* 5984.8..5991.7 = 14.4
